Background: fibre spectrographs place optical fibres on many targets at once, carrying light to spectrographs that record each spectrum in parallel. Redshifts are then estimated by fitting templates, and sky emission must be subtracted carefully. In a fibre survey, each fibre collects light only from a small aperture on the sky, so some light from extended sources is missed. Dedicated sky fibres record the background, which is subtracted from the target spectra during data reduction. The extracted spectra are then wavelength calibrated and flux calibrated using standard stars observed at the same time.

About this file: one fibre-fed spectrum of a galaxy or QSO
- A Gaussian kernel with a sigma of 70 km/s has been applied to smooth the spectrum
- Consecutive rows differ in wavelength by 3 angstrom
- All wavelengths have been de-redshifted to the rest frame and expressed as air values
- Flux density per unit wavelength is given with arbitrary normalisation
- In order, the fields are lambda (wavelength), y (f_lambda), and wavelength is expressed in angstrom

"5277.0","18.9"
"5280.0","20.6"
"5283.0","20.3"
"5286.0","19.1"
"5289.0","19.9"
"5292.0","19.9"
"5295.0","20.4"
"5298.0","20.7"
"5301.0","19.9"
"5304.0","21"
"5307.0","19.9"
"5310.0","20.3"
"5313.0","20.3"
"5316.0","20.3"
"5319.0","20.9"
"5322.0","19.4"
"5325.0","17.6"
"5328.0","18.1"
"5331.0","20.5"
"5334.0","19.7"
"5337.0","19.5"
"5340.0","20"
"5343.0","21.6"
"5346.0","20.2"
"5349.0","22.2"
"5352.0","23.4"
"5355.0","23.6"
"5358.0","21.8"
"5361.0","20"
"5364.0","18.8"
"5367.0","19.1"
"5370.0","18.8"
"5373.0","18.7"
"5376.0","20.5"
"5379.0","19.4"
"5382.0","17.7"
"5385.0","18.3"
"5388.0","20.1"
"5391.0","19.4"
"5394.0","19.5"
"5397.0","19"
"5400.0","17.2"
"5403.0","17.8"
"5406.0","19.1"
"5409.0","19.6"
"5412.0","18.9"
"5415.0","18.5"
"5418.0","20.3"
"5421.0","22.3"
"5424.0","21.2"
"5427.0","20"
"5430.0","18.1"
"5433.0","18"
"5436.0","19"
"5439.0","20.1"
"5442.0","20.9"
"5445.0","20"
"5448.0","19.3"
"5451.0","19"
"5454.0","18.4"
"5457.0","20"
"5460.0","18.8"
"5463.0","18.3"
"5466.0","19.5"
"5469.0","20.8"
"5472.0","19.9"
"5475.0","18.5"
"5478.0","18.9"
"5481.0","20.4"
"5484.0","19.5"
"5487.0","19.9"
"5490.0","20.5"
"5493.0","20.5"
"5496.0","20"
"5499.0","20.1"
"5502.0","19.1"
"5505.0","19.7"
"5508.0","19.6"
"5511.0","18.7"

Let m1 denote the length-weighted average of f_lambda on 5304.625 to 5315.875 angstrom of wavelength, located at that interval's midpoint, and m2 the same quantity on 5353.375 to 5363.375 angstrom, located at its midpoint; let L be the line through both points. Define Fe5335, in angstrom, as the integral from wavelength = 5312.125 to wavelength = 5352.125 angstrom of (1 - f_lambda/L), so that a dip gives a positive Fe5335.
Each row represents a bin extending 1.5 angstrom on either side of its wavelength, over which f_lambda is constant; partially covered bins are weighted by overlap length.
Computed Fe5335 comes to 1.3 angstrom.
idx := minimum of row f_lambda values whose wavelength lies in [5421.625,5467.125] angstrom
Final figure 18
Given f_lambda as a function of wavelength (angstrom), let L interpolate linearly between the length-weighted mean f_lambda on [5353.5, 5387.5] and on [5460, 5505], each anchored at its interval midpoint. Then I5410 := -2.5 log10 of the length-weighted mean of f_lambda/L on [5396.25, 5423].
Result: 0.03 mag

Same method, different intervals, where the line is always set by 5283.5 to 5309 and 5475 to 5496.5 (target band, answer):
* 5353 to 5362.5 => -0.10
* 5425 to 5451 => 0.03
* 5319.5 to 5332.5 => 0.06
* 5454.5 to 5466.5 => 0.05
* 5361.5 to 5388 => 0.05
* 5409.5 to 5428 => -0.01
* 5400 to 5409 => 0.09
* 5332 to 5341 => 0.02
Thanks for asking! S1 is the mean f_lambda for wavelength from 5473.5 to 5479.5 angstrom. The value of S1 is 18.7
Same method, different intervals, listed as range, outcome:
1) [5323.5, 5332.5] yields 18.7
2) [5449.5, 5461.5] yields 19.1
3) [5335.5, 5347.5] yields 20.3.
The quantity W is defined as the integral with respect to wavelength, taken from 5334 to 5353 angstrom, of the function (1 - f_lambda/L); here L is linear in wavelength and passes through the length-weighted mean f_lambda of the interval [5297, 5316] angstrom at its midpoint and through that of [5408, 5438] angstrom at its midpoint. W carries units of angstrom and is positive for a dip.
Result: -0.8 angstrom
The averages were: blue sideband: 20.3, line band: 21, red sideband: 19.6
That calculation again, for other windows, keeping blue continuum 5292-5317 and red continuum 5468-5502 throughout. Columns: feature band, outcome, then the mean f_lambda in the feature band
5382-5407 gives 1.7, 18.7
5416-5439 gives 0.2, 19.8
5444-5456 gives 0.5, 19.2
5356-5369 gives 0.1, 20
